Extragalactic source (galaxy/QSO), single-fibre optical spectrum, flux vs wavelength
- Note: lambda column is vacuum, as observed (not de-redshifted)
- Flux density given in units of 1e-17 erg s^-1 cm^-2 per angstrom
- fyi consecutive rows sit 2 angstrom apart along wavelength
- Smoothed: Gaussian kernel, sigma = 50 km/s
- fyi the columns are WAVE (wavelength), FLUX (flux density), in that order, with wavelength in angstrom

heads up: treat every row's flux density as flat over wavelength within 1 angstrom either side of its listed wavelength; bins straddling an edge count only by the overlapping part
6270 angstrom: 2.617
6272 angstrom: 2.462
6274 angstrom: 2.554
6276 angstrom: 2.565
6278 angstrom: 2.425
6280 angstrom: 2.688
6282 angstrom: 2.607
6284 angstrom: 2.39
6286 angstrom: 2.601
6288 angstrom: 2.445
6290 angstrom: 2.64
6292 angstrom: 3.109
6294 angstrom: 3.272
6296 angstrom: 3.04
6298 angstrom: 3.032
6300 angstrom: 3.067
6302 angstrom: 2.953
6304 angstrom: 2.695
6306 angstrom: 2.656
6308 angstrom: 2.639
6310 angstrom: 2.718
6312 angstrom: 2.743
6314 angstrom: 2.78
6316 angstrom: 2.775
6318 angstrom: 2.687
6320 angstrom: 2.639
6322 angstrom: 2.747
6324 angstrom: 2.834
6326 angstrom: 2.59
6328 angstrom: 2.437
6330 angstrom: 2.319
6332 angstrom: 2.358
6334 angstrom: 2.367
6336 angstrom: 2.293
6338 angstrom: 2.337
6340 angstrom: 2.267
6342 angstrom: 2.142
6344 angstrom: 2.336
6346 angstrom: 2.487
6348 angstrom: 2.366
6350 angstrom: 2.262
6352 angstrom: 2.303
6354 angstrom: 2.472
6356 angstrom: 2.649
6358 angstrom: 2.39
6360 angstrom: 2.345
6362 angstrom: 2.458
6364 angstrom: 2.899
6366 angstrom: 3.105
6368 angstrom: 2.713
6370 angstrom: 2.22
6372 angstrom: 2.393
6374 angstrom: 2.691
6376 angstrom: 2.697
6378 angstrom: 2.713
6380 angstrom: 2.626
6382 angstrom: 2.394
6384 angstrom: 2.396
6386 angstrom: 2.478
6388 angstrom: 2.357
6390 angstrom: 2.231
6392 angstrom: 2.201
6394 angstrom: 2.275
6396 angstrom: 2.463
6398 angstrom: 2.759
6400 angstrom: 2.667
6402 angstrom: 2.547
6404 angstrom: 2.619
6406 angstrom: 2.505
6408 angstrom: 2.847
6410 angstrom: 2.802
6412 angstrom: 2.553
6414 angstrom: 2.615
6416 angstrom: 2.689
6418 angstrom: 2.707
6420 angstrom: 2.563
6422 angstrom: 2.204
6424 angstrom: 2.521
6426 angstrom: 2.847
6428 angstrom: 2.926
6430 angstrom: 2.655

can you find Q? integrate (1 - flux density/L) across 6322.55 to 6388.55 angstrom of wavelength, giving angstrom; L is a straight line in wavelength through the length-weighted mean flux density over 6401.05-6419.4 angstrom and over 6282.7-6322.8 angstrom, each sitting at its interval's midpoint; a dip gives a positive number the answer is 5.8 angstrom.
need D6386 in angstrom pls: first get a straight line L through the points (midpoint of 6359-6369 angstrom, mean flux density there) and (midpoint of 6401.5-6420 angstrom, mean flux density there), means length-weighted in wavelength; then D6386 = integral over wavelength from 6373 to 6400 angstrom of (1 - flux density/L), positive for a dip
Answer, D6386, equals 1.9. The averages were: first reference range 2.7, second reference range 2.65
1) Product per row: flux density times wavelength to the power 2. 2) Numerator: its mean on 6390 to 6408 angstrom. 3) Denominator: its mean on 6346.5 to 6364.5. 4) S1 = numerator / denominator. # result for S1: 1.04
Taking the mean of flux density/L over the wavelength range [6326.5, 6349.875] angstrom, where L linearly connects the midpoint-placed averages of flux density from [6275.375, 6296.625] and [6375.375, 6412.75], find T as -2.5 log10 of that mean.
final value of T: 0.12 mag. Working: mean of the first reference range 2.7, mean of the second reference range 2.53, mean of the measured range 2.34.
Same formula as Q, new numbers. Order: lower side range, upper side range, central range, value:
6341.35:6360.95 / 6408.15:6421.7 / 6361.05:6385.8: -1.3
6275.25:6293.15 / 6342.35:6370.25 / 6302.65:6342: -0.2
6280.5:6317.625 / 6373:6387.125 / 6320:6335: 1.0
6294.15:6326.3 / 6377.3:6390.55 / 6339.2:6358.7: 1.9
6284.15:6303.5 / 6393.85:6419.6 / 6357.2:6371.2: 0.7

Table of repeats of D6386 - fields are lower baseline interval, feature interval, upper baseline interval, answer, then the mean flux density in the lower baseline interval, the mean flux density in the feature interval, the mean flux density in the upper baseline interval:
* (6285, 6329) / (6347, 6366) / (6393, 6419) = 1.4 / 2.78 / 2.49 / 2.62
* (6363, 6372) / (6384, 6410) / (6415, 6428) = 1.4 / 2.7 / 2.5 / 2.61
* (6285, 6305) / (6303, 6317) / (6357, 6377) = 0.5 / 2.89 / 2.72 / 2.59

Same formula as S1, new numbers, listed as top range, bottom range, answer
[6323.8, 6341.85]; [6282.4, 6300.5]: 0.86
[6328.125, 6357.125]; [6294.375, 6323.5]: 0.85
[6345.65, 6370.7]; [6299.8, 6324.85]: 0.93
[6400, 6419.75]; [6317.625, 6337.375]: 1.08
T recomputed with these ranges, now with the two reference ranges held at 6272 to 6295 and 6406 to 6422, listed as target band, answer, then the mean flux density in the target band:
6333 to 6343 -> 0.16 mag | 2.28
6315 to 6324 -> -0.03 mag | 2.73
